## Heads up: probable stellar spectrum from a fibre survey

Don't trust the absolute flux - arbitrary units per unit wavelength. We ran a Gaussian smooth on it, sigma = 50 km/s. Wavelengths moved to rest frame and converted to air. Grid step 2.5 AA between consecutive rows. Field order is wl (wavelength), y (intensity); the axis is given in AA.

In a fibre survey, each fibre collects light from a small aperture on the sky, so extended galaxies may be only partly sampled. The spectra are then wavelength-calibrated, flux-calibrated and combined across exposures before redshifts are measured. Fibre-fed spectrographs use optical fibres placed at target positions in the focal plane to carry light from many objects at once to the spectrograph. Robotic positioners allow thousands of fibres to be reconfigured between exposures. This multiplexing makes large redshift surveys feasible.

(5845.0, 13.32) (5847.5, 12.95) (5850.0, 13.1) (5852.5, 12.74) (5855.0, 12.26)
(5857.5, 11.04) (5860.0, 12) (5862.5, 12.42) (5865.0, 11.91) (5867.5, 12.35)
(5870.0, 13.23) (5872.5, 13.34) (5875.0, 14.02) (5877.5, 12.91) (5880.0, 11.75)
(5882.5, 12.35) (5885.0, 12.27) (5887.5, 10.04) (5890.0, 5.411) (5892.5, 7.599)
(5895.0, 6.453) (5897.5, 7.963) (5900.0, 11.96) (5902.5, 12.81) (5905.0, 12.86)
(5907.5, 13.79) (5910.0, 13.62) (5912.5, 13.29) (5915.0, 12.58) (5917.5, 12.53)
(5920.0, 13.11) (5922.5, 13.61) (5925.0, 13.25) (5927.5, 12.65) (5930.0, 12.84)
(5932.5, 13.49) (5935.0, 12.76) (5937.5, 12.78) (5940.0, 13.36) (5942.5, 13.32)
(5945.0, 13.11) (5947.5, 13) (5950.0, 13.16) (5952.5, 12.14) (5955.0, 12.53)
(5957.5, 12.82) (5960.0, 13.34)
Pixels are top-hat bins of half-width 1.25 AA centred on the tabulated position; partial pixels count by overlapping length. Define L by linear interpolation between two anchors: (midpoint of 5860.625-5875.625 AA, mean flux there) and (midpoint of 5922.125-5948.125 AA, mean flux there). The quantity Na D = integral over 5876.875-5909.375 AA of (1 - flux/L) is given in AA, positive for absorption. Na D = 5.7 AA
